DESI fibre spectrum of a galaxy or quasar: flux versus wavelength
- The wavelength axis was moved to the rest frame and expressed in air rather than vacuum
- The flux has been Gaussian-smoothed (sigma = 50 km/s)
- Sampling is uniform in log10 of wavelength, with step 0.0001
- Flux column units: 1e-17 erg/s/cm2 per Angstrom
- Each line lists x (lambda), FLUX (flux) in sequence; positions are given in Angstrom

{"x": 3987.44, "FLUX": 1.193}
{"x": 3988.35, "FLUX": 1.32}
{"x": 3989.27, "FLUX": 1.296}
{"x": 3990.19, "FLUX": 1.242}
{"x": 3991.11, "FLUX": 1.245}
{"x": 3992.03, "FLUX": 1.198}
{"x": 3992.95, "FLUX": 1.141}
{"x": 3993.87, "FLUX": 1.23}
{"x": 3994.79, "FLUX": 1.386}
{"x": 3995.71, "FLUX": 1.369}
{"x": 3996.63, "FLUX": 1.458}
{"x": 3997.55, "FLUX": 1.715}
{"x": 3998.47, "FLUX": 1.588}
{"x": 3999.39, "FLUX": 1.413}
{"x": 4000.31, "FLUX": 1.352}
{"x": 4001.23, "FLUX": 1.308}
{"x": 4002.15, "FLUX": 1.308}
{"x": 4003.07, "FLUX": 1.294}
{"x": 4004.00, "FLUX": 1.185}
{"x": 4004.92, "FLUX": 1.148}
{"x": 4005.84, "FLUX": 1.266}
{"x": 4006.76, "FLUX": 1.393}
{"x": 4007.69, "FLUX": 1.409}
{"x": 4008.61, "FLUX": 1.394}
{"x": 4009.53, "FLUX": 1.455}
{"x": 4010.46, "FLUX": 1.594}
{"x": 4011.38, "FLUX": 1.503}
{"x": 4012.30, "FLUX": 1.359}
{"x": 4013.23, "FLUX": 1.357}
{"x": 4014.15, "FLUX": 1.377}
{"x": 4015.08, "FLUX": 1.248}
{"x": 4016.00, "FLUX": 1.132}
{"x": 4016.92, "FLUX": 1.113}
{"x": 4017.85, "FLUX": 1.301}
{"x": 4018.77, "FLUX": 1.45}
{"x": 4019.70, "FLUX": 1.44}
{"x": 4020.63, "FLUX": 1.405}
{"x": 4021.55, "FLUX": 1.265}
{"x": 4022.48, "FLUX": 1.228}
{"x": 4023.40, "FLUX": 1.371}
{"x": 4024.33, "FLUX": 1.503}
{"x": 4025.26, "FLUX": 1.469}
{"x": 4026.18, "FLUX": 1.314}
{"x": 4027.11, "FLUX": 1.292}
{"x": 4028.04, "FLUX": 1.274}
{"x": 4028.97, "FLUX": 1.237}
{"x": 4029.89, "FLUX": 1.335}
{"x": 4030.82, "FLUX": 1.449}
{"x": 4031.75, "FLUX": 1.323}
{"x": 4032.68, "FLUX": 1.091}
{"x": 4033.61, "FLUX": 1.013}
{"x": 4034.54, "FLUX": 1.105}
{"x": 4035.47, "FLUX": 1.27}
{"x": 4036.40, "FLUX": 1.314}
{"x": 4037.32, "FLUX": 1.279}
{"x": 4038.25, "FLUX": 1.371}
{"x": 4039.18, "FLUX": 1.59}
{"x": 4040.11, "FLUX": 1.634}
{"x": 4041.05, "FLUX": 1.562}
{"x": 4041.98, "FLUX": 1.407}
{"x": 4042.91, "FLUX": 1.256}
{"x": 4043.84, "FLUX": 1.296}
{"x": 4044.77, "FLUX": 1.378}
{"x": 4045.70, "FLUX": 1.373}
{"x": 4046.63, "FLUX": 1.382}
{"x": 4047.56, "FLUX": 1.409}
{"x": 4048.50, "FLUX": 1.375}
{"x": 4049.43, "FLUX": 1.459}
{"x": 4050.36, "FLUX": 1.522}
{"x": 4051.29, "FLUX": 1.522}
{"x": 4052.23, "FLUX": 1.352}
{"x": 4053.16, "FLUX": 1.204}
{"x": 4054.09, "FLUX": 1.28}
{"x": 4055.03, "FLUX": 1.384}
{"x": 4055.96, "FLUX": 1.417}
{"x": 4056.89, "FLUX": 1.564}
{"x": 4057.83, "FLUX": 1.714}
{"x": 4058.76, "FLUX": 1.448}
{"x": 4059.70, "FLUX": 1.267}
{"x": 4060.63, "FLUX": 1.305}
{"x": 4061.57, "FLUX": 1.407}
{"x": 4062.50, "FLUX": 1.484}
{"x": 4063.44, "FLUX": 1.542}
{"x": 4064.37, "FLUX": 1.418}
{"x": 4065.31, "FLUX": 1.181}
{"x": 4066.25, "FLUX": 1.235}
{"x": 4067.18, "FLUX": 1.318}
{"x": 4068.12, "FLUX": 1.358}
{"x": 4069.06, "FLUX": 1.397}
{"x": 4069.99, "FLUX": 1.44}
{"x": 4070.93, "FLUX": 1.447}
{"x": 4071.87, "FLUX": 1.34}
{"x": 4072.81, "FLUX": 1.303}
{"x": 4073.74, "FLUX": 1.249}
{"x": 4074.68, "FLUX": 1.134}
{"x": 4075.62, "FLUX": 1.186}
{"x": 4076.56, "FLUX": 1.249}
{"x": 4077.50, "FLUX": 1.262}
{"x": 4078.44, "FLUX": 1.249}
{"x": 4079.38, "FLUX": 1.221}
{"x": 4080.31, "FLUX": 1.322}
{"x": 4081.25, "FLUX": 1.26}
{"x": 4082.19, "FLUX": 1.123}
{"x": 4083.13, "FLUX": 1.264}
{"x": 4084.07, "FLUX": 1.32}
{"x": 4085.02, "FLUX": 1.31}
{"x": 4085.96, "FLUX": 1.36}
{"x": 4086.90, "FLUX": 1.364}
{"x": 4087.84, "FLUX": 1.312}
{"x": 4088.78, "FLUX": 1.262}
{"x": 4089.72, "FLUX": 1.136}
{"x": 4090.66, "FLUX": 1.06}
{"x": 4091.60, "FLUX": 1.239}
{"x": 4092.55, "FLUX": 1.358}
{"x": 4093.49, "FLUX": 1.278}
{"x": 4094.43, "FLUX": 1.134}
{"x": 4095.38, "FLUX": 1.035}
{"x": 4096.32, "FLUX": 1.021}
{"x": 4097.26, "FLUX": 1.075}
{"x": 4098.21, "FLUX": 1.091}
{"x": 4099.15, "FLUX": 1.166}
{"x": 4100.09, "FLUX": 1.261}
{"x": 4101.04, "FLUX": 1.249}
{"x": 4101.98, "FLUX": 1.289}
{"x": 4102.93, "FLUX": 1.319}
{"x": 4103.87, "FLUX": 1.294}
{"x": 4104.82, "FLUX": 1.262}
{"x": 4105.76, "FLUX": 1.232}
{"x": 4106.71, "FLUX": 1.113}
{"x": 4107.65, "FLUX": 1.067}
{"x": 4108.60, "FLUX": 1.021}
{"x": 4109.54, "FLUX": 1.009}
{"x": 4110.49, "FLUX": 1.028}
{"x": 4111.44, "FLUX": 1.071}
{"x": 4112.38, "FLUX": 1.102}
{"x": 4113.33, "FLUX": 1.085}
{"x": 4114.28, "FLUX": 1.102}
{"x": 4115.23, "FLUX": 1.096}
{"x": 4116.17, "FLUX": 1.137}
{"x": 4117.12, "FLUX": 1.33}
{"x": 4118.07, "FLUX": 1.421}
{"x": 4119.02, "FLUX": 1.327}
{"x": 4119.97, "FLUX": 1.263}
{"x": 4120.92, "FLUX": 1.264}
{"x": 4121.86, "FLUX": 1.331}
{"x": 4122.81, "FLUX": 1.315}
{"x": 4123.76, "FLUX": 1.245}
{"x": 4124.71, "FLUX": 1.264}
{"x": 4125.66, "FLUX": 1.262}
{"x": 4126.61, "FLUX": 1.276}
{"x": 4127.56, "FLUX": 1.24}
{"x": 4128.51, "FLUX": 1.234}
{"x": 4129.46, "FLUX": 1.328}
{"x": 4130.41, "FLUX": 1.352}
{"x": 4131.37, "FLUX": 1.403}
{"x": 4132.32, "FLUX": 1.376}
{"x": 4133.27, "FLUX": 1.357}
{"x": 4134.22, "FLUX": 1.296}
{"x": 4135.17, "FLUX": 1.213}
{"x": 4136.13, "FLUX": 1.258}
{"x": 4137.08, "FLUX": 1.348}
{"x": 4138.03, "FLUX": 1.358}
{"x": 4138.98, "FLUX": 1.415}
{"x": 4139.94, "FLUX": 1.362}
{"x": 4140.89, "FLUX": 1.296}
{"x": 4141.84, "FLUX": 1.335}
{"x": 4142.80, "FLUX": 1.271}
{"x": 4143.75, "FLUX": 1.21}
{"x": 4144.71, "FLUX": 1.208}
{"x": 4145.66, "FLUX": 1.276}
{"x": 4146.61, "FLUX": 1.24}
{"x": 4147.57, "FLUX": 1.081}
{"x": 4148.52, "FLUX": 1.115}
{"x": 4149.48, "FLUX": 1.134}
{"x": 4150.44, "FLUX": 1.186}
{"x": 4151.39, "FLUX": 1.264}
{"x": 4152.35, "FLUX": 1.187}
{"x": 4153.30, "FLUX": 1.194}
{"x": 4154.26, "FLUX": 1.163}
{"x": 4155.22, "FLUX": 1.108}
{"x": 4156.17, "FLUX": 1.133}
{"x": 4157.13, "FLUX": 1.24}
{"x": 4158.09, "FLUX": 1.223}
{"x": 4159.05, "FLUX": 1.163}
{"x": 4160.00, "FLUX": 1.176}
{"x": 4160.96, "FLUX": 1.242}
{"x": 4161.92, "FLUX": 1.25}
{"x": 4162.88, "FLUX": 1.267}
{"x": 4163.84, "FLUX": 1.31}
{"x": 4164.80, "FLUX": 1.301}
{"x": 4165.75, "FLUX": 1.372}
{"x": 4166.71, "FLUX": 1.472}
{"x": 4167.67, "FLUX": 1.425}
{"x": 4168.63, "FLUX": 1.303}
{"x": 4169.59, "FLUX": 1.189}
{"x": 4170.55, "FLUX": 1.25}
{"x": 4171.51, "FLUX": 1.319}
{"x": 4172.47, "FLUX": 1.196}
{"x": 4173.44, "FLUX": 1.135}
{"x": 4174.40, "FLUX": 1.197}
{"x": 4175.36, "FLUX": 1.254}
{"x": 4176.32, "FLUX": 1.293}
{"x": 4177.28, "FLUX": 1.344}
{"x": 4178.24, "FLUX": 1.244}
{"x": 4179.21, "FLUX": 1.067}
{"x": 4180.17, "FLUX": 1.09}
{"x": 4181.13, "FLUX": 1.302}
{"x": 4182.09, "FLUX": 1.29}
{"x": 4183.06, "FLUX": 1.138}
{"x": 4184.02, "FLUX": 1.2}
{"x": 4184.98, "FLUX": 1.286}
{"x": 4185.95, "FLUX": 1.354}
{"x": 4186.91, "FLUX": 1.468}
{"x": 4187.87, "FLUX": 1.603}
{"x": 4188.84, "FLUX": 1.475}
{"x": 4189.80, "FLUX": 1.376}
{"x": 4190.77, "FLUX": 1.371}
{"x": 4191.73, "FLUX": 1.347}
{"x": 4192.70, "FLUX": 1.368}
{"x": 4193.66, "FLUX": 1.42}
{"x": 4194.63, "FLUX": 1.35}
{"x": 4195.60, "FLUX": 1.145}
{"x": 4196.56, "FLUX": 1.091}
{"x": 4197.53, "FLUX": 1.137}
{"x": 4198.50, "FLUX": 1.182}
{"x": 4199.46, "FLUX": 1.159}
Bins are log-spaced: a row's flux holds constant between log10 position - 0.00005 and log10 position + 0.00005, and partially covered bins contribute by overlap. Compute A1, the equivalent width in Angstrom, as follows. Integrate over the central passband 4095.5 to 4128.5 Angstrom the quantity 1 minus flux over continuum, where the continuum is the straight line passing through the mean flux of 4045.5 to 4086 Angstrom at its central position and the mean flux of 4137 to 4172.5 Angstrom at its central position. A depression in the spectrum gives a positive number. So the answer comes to 2.6 Angstrom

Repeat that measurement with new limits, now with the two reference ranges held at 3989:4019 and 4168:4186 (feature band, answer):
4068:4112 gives 2.2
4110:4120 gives 0.8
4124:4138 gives -0.4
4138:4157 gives 0.4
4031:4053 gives -0.7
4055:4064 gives -1.0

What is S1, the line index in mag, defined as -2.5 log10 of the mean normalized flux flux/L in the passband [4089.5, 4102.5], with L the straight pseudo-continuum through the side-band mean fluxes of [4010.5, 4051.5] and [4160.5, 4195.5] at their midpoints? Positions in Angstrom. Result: 0.14 mag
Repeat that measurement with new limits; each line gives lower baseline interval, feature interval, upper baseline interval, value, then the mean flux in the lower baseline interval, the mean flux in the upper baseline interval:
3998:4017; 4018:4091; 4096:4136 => -0.04 mag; 1.35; 1.22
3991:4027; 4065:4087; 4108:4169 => 0.01 mag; 1.35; 1.24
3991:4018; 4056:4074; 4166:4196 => -0.05 mag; 1.34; 1.3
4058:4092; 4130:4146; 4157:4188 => -0.03 mag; 1.3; 1.27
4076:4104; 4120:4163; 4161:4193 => 0.01 mag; 1.23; 1.3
